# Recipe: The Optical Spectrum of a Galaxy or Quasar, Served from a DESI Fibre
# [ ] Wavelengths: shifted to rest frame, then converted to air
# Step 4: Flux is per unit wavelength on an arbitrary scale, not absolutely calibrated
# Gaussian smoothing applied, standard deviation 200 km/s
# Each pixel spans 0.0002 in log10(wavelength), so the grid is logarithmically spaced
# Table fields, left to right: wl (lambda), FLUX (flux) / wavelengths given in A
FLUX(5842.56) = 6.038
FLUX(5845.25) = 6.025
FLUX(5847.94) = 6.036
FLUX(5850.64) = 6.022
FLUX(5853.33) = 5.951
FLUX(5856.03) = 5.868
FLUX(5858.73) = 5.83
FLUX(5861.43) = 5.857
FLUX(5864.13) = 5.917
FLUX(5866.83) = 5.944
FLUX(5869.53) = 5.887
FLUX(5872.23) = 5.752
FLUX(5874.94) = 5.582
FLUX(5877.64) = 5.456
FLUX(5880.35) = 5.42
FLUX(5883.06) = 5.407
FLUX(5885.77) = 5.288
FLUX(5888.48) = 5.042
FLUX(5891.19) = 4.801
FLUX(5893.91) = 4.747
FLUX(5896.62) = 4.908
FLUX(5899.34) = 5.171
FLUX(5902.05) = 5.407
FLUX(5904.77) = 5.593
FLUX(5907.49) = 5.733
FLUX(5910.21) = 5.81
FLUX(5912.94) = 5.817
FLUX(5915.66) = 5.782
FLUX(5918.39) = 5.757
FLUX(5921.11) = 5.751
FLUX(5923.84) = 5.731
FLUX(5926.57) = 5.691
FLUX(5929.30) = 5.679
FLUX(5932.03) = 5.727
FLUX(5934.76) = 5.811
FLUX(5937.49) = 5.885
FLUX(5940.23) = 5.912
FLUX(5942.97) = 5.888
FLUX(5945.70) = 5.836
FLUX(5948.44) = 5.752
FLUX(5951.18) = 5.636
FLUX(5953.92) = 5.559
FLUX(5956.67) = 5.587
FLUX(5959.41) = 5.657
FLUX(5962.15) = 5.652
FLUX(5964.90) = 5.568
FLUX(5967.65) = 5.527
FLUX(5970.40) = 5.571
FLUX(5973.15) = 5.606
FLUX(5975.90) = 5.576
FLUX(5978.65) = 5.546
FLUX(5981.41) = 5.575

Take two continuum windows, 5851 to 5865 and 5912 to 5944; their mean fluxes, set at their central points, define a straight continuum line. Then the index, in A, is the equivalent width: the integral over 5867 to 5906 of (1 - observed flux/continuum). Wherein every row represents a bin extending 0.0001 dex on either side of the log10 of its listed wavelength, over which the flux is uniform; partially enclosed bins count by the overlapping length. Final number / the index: 3.4 A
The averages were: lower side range 5.89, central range 5.34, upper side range 5.78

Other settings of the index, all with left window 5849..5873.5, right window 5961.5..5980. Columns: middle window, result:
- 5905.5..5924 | -0.09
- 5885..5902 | 2.30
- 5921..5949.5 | -0.56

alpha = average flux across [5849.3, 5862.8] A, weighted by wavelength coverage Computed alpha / 5.9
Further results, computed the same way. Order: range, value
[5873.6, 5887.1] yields 5.43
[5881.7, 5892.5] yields 5.14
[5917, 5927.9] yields 5.73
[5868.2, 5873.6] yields 5.82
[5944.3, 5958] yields 5.67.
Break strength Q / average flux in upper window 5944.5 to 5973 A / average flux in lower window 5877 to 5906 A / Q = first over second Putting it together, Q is 1.08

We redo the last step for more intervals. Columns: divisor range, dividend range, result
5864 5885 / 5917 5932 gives 1.01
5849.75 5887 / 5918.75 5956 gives 1.01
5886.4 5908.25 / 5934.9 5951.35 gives 1.13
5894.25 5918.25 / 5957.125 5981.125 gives 1.01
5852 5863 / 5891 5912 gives 0.90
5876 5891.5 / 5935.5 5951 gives 1.11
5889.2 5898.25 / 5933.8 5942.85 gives 1.21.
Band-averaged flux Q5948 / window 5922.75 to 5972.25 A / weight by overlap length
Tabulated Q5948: 5.7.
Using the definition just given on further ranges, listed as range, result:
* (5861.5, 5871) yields 5.91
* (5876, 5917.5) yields 5.37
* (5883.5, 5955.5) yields 5.56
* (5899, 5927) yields 5.68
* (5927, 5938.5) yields 5.77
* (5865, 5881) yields 5.69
